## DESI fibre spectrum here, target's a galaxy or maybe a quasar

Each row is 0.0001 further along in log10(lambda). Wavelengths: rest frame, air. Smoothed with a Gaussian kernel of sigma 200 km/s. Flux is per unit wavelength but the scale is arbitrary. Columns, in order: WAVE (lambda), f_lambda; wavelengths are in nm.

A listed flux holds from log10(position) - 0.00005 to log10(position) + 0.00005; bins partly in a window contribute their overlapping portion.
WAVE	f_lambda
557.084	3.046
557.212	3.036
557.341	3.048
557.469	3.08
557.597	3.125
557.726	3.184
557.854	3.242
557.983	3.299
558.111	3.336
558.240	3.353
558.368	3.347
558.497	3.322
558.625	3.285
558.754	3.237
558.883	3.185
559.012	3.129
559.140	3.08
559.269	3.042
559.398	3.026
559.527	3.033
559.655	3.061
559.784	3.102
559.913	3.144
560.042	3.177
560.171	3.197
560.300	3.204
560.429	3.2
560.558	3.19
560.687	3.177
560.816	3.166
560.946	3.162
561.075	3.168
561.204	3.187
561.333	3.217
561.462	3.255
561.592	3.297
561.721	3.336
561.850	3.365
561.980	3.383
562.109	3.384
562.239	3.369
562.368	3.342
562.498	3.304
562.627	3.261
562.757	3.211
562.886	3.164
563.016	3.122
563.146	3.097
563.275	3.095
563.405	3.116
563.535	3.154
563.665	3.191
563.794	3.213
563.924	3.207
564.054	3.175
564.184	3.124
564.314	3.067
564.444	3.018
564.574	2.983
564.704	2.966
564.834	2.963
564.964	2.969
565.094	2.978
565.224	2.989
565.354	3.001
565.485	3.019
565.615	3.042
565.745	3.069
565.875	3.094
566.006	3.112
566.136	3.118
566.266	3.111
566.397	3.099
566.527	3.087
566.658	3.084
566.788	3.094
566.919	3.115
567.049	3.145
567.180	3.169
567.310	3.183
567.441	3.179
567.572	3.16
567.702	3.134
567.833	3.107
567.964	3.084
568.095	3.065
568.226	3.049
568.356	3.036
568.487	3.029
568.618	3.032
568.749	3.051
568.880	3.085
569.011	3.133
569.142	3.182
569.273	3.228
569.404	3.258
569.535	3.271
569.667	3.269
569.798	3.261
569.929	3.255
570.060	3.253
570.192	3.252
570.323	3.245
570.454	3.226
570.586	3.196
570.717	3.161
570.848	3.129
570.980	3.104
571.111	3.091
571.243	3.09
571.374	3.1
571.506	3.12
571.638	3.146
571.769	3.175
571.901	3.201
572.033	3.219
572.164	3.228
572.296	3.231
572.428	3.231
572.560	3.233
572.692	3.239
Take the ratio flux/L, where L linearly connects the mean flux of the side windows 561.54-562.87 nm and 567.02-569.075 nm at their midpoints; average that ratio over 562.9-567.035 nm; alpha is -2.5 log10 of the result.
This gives 0.047 mag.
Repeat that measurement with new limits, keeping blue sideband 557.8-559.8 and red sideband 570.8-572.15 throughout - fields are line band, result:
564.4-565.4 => 0.07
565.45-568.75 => 0.02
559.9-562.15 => -0.02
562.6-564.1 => 0.00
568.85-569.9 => -0.02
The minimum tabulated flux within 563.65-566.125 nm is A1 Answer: 2.963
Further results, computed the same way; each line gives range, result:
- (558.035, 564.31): 3.026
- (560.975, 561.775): 3.168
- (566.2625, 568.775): 3.029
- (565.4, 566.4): 3.019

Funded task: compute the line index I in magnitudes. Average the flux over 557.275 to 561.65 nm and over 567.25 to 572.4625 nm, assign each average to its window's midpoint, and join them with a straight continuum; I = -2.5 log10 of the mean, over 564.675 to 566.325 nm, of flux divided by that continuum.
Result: 0.05 mag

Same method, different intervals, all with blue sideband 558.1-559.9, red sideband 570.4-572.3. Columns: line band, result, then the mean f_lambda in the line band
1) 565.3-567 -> 0.029 mag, 3.08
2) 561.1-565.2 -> -0.002 mag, 3.18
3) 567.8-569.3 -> 0.026 mag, 3.09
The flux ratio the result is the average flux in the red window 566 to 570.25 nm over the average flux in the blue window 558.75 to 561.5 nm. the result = 1.0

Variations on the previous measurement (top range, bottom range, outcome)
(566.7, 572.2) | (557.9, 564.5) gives 0.99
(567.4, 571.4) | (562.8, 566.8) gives 1.02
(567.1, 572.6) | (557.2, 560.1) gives 1.00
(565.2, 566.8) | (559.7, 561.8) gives 0.96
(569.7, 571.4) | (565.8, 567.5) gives 1.02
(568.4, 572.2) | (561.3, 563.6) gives 0.98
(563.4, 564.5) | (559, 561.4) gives 1.00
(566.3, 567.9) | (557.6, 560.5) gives 0.98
